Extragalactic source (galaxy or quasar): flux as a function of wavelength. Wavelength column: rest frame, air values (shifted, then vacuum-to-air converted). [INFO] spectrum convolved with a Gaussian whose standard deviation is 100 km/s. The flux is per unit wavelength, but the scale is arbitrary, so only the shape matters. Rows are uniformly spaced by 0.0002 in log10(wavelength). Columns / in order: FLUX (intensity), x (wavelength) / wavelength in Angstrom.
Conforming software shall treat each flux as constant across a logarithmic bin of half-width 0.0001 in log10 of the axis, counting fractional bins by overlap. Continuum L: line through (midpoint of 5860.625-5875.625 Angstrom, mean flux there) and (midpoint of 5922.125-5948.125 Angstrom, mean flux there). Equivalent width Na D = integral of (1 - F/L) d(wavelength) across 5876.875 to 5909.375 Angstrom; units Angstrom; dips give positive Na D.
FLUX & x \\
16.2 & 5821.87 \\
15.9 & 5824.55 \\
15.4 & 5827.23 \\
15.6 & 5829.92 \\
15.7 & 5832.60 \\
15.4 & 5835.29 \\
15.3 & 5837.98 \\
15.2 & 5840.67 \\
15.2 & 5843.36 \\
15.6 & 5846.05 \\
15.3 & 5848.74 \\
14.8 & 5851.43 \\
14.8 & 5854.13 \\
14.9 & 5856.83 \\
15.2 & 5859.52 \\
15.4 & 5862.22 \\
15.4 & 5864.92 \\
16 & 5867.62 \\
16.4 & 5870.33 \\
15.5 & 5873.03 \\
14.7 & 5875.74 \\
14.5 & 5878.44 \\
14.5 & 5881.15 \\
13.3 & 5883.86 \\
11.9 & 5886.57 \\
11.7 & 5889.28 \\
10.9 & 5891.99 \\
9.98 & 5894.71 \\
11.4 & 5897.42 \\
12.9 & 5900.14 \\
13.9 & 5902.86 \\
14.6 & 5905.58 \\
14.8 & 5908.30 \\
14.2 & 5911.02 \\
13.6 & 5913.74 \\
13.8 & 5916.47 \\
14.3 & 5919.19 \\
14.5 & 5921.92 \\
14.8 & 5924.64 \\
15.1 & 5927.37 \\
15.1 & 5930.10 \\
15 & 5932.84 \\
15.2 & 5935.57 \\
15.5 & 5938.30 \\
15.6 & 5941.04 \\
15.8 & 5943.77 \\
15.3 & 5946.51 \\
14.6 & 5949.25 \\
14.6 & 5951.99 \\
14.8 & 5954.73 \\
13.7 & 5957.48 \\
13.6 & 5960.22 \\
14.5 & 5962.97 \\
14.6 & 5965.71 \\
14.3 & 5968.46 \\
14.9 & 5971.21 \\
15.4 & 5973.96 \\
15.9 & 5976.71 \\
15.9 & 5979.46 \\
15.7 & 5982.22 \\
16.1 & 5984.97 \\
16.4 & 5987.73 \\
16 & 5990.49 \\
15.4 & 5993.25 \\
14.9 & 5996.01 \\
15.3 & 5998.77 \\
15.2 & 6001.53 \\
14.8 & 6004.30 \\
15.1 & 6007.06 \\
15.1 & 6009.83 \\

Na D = 5.5 Angstrom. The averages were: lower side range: 15.6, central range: 12.9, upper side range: 15.2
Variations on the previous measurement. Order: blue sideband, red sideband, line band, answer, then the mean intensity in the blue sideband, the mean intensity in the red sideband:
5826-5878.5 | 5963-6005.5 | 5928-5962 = 1.01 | 15.3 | 15.4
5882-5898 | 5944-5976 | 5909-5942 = -3.90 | 11.6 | 14.6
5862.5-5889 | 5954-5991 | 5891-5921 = 3.22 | 14.6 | 15.1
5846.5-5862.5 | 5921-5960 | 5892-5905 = 2.53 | 15.1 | 14.9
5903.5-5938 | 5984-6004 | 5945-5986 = 0.72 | 14.6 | 15.6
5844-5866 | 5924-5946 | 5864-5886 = 0.41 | 15.2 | 15.3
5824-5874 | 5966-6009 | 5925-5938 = 0.25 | 15.4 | 15.4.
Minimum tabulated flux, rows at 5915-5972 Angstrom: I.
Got 13.6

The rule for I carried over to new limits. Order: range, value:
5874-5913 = 9.98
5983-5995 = 15.4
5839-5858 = 14.8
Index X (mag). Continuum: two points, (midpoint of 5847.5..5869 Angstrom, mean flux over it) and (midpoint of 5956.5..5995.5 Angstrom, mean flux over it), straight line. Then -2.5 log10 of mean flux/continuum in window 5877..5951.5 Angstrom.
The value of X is 0.09 mag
